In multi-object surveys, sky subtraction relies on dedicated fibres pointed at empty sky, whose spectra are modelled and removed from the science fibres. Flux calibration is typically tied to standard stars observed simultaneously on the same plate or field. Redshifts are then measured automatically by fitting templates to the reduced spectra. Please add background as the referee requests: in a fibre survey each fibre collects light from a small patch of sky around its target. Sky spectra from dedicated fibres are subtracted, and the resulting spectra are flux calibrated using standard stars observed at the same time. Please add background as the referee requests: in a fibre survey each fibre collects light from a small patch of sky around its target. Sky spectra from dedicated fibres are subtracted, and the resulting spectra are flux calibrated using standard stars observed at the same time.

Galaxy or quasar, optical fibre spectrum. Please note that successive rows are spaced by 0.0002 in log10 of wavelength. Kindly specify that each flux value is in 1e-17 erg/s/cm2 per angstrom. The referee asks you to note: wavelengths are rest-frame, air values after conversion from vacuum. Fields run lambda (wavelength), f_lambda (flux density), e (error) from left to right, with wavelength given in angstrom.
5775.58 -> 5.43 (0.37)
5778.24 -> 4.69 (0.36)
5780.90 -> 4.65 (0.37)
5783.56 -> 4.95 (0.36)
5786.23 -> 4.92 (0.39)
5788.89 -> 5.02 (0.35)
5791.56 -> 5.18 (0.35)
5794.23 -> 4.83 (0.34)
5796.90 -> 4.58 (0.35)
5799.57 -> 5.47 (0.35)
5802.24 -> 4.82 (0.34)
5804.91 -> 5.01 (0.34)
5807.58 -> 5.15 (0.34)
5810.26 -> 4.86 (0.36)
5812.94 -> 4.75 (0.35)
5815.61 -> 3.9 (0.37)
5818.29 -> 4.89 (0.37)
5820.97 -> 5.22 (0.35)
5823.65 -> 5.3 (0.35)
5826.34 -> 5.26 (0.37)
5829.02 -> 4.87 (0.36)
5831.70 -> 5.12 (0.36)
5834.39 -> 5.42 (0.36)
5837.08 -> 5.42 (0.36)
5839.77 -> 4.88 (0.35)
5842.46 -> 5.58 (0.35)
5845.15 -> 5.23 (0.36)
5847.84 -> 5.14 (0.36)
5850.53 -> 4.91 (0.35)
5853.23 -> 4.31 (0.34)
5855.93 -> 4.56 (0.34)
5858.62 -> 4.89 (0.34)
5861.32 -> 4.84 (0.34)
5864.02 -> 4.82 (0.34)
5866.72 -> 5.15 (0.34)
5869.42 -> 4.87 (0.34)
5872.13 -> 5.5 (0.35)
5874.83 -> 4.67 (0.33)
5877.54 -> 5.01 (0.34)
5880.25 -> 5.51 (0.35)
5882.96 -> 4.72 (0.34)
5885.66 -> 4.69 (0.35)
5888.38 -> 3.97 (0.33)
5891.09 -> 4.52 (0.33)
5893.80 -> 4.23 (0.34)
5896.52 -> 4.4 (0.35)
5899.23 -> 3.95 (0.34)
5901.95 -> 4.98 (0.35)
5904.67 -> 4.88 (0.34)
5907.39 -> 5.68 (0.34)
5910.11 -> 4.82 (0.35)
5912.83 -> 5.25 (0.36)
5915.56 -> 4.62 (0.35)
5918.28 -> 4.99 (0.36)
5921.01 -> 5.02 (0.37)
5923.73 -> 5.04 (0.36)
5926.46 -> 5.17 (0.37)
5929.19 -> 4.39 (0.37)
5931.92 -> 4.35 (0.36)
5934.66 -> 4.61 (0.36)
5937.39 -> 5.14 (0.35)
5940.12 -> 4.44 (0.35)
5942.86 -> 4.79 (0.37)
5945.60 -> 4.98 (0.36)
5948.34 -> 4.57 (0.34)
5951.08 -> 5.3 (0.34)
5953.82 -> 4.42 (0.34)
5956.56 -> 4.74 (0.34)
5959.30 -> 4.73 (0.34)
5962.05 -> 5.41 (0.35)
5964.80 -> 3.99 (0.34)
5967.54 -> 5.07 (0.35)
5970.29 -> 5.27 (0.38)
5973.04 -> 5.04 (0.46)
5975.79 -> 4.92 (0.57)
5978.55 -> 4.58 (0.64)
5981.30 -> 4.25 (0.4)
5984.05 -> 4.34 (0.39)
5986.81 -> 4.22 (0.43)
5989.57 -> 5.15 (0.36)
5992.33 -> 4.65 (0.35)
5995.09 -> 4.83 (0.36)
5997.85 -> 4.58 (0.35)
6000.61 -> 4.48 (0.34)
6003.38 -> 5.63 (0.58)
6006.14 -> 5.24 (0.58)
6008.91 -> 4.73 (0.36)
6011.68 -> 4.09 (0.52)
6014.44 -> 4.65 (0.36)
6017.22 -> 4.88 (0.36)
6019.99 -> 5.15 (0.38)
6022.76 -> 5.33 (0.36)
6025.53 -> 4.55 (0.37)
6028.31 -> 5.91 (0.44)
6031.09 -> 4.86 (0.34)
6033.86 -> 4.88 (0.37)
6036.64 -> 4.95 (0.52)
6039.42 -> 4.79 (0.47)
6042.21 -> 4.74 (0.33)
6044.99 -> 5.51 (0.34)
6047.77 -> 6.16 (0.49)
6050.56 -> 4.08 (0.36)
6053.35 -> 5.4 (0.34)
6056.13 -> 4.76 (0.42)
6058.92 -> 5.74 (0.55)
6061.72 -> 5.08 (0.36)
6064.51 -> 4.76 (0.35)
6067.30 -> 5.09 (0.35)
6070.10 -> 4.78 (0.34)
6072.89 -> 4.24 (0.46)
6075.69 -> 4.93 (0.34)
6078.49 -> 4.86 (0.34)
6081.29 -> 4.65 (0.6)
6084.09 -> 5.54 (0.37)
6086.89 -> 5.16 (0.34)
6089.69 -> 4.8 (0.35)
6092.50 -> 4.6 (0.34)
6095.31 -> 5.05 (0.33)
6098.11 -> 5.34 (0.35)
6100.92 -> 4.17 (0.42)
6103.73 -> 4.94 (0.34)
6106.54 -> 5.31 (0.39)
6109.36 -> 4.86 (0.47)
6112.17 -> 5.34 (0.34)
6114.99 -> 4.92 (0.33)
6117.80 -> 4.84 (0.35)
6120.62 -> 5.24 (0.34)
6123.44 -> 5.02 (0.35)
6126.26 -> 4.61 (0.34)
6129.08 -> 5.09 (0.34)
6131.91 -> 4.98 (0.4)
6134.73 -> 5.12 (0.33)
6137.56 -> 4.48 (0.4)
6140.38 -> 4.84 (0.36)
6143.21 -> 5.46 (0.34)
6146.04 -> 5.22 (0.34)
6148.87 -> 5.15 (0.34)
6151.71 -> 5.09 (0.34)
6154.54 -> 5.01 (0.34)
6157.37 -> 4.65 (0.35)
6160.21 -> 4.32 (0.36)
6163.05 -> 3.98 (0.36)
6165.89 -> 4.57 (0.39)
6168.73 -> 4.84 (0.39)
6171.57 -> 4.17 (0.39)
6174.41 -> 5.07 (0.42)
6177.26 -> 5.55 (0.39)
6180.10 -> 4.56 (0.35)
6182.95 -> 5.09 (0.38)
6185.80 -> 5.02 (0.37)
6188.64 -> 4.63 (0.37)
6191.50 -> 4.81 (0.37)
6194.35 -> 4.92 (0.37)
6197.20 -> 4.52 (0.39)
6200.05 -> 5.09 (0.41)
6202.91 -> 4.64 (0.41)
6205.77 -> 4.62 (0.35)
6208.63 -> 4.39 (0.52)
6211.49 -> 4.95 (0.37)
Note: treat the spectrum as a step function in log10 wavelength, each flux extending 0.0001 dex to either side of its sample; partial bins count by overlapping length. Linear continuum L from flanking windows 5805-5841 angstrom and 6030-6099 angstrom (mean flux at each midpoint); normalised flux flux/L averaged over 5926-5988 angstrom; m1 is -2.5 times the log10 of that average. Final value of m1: 0.061 mag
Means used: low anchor 5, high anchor 4.99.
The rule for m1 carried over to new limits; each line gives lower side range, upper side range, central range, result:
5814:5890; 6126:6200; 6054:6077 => -0.01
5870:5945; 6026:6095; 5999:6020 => 0.02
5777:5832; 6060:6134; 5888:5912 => 0.06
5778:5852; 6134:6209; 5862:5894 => 0.03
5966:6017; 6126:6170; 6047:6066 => -0.07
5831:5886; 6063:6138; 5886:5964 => 0.05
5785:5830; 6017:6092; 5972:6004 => 0.07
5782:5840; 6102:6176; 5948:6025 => 0.03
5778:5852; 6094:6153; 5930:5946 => 0.07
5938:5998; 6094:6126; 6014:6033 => -0.05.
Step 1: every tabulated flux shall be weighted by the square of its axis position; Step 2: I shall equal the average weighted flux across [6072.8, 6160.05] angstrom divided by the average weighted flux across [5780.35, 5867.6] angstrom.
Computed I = 1.1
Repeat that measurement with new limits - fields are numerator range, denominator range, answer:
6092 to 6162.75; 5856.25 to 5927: 1.10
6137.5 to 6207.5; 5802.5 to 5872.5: 1.08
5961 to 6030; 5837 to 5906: 1.05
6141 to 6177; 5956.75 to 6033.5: 1.05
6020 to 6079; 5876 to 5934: 1.11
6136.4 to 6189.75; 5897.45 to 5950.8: 1.08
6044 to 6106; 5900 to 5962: 1.08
